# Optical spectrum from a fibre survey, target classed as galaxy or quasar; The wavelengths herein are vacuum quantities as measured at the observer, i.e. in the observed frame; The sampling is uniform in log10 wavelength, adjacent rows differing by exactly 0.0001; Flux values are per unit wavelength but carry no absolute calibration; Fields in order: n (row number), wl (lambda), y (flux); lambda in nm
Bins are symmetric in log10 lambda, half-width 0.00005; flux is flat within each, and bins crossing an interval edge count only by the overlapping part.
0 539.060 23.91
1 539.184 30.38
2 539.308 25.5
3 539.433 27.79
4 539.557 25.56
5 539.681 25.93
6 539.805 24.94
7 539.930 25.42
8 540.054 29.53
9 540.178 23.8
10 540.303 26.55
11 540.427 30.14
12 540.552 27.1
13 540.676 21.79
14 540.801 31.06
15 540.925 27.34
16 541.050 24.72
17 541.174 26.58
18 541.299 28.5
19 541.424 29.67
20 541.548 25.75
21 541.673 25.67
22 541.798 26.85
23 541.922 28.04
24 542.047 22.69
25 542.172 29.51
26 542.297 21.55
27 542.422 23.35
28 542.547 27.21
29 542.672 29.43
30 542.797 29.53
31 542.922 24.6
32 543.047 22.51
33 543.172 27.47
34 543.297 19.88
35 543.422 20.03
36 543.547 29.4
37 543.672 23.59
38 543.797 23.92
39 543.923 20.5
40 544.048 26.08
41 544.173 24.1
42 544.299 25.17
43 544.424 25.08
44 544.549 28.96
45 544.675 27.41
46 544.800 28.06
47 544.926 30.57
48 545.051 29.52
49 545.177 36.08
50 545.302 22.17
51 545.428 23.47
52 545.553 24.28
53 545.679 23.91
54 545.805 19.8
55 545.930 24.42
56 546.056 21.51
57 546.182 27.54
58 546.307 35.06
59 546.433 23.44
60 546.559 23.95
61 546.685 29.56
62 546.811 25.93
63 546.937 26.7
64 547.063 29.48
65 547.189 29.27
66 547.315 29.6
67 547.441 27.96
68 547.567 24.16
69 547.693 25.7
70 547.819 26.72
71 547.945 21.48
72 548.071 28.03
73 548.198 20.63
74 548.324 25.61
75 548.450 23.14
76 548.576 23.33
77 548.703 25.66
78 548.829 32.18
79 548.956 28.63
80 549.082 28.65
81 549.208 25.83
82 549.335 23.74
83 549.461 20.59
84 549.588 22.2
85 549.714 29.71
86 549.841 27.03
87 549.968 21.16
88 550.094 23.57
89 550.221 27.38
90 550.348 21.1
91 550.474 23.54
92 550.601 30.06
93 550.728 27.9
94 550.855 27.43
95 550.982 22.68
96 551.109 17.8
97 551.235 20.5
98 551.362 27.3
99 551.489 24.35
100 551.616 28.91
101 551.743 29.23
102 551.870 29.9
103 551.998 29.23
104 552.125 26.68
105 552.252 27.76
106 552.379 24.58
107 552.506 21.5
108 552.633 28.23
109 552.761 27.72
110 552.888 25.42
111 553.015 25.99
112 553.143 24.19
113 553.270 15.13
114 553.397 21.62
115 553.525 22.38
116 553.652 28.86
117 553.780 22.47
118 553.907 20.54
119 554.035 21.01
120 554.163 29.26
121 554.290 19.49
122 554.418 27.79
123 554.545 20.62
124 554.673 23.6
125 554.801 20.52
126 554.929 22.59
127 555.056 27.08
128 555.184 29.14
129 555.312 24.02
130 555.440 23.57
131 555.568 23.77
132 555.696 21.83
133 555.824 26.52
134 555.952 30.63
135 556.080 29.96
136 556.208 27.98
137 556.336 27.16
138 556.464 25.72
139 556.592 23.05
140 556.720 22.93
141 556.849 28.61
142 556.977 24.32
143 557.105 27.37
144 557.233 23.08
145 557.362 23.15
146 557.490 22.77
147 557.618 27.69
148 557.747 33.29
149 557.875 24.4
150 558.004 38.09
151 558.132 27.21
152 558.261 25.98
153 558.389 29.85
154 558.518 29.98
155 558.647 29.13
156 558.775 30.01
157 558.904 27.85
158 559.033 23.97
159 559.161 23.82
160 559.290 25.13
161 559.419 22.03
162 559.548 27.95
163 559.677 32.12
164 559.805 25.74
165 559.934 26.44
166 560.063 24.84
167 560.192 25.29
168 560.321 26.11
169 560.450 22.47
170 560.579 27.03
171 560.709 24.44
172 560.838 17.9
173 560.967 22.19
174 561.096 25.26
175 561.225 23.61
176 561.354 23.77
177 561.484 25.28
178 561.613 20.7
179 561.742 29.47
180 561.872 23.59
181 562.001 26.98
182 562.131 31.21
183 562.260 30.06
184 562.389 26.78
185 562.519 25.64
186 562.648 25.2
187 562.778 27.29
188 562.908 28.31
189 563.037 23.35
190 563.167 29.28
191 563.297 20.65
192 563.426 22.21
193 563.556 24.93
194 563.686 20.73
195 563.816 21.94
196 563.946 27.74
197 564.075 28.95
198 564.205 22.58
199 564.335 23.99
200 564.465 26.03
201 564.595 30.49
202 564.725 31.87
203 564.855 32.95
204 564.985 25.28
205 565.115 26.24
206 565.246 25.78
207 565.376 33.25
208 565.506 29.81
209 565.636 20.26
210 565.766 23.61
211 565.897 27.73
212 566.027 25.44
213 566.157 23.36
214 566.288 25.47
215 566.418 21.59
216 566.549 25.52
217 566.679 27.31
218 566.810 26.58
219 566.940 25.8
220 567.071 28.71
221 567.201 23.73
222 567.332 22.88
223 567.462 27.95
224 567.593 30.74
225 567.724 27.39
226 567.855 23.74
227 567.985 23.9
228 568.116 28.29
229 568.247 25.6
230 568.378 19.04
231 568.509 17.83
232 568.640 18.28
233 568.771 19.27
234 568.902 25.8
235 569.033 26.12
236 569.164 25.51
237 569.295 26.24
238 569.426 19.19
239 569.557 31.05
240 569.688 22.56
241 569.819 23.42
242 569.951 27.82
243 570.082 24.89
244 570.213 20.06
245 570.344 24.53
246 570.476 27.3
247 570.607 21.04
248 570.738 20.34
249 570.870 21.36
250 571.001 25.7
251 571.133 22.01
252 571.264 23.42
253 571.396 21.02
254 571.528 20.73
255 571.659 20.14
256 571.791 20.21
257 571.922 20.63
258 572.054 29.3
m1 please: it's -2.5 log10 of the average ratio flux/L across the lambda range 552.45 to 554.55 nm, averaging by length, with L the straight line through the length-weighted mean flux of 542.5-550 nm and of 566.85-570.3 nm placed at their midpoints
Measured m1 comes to 0.07 mag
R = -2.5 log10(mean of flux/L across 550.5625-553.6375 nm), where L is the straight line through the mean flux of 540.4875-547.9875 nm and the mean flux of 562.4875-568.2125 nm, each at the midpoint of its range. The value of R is 0.03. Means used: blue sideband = 26.1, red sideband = 26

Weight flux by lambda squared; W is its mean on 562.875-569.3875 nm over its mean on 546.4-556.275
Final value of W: 1.06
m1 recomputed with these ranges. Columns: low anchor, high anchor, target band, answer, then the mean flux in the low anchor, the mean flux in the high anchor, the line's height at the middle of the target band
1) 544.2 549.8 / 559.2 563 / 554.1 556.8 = 0.031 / 26.2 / 25.6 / 25.8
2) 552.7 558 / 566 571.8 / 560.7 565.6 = -0.066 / 25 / 24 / 24.4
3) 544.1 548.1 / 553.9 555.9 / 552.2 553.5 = 0.020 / 26.5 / 24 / 24.6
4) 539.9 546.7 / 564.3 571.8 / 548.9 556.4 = 0.022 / 26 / 24.8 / 25.6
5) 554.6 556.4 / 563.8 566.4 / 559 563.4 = 0.034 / 25.6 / 26.6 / 26.2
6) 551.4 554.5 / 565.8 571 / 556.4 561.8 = -0.048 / 25.1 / 24.5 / 24.8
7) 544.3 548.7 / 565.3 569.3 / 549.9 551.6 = 0.070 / 26.2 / 25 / 26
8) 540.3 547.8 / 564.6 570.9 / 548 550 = 0.024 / 26.2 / 25.1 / 26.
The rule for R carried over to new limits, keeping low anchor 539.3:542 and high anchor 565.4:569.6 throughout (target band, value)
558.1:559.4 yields -0.067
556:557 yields -0.031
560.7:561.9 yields 0.076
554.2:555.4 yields 0.076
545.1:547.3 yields 0.000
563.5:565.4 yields -0.069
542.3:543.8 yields 0.067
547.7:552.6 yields 0.027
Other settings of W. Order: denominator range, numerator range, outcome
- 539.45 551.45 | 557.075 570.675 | 1.06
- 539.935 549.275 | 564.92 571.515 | 1.02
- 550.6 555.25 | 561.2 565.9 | 1.10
